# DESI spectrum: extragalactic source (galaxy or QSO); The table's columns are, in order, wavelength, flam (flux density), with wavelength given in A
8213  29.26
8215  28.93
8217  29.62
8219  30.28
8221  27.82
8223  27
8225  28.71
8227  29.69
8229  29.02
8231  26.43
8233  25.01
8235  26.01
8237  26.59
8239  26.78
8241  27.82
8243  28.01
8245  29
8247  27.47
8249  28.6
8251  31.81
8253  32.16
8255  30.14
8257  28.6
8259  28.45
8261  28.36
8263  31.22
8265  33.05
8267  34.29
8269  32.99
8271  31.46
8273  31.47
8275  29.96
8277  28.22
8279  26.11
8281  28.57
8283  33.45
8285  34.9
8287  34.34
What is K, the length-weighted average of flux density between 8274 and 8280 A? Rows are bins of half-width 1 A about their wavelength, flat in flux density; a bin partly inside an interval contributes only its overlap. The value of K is 28.1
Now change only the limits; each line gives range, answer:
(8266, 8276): 32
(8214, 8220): 29.6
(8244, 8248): 28.2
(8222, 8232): 28.2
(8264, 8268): 33.7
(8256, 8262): 28.5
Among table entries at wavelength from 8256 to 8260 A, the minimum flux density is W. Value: 28.45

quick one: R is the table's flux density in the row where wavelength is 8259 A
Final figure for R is 28.45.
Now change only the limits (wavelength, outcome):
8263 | 31.22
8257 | 28.6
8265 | 33.05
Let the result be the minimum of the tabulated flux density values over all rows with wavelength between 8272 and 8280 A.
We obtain 26.11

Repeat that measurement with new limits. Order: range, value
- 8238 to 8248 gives 26.78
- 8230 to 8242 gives 25.01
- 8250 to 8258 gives 28.6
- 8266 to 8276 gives 29.96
